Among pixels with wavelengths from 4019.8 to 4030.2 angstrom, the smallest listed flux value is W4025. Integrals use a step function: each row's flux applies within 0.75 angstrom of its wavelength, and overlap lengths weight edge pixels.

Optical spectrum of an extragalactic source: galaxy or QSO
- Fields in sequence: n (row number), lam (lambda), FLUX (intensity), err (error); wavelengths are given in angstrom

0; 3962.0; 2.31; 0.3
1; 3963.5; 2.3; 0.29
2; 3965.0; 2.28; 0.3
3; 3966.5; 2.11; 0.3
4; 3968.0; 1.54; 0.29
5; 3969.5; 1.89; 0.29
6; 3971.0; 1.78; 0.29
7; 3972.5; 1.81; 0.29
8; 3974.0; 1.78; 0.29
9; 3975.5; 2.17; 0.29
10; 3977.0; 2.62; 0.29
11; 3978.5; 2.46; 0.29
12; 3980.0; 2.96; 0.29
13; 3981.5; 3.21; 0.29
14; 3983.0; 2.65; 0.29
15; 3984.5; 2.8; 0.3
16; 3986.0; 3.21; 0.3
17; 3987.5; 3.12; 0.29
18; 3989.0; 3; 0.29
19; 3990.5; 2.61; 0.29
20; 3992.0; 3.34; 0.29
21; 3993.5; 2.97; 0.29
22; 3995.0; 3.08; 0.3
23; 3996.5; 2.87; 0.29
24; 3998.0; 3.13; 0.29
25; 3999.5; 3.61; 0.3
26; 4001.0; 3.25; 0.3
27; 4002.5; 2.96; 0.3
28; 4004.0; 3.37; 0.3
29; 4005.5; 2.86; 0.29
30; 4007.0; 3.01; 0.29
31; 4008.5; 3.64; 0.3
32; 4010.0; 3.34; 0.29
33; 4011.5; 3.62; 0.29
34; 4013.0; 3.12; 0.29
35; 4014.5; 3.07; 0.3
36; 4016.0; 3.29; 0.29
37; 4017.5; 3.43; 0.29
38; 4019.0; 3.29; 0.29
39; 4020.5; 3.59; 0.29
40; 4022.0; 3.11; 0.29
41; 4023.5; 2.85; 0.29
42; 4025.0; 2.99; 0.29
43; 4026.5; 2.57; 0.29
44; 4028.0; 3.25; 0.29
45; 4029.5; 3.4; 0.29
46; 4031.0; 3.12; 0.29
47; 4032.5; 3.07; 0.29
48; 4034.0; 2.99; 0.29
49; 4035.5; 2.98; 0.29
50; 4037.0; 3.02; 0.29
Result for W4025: 2.57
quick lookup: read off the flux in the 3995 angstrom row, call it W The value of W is 3.08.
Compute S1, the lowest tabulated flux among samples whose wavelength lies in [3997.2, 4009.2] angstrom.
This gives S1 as 2.86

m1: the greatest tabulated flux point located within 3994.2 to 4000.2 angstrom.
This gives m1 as 3.61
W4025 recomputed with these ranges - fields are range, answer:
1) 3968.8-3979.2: 1.78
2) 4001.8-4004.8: 2.96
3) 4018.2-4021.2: 3.29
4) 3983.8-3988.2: 2.8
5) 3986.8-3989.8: 3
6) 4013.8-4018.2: 3.07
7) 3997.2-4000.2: 3.13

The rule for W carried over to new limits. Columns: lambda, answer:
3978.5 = 2.46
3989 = 3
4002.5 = 2.96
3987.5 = 3.12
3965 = 2.28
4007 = 3.01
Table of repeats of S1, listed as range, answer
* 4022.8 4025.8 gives 2.85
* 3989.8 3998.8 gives 2.61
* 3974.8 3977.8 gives 2.17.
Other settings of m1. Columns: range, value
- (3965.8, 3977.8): 2.62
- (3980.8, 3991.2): 3.21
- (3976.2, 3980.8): 2.96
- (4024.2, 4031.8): 3.4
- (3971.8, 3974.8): 1.81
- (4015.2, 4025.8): 3.59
